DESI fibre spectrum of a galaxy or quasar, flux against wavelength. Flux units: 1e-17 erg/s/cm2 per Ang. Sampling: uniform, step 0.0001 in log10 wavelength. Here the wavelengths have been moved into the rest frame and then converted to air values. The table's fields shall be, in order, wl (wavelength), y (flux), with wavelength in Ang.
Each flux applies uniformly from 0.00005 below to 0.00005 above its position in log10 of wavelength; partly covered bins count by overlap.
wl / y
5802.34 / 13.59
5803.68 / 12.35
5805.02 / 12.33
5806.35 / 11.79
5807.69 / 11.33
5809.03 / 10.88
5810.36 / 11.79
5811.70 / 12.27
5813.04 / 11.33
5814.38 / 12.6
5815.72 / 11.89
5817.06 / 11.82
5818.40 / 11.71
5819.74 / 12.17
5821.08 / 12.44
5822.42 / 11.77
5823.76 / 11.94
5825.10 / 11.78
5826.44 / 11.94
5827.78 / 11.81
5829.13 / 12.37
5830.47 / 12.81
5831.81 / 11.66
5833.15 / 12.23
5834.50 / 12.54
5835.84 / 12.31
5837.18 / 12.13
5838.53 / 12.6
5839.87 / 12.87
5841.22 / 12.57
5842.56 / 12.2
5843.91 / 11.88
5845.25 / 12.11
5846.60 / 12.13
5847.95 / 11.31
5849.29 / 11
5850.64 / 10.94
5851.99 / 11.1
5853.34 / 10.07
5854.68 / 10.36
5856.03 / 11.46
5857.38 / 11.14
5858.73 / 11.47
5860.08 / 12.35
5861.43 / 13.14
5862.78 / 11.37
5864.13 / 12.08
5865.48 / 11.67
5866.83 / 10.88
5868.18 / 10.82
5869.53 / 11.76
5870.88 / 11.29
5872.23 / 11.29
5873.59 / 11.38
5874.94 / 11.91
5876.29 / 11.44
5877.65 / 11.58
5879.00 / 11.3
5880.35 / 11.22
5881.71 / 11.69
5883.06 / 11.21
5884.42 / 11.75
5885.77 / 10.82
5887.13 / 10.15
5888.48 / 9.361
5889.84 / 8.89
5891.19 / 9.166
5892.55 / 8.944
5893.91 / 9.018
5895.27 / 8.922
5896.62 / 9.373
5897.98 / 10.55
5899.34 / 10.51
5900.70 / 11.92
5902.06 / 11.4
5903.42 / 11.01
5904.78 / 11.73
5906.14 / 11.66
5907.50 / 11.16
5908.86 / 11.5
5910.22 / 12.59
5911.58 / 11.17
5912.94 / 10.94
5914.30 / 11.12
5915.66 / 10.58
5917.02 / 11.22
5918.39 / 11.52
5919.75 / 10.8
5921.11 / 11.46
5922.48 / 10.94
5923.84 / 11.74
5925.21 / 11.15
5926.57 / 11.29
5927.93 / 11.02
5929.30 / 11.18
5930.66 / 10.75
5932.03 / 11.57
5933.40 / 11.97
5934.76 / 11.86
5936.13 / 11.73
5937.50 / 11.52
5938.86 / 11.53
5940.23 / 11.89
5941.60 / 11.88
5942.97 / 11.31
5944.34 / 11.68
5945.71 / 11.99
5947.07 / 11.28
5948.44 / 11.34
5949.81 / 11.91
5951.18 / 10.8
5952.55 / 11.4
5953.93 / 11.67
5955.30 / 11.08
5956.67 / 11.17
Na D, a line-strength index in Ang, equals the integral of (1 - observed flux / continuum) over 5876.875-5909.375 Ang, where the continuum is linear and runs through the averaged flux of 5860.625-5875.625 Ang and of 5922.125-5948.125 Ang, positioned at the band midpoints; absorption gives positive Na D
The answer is 2.67 Ang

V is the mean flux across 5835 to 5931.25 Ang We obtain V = 11.2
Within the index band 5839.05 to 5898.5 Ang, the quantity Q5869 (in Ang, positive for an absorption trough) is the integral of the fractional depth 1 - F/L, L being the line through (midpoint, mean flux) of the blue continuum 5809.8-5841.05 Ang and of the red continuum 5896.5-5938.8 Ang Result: 3.3 Ang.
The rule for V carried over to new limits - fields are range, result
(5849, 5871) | 11.4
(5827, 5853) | 12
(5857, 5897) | 10.9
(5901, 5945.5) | 11.4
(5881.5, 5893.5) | 10.1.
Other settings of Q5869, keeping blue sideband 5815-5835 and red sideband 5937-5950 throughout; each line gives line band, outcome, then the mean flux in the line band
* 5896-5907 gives 0.7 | 11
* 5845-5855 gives 0.7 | 11.1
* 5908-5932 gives 1.0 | 11.2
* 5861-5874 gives 0.4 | 11.5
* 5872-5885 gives 0.4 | 11.5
